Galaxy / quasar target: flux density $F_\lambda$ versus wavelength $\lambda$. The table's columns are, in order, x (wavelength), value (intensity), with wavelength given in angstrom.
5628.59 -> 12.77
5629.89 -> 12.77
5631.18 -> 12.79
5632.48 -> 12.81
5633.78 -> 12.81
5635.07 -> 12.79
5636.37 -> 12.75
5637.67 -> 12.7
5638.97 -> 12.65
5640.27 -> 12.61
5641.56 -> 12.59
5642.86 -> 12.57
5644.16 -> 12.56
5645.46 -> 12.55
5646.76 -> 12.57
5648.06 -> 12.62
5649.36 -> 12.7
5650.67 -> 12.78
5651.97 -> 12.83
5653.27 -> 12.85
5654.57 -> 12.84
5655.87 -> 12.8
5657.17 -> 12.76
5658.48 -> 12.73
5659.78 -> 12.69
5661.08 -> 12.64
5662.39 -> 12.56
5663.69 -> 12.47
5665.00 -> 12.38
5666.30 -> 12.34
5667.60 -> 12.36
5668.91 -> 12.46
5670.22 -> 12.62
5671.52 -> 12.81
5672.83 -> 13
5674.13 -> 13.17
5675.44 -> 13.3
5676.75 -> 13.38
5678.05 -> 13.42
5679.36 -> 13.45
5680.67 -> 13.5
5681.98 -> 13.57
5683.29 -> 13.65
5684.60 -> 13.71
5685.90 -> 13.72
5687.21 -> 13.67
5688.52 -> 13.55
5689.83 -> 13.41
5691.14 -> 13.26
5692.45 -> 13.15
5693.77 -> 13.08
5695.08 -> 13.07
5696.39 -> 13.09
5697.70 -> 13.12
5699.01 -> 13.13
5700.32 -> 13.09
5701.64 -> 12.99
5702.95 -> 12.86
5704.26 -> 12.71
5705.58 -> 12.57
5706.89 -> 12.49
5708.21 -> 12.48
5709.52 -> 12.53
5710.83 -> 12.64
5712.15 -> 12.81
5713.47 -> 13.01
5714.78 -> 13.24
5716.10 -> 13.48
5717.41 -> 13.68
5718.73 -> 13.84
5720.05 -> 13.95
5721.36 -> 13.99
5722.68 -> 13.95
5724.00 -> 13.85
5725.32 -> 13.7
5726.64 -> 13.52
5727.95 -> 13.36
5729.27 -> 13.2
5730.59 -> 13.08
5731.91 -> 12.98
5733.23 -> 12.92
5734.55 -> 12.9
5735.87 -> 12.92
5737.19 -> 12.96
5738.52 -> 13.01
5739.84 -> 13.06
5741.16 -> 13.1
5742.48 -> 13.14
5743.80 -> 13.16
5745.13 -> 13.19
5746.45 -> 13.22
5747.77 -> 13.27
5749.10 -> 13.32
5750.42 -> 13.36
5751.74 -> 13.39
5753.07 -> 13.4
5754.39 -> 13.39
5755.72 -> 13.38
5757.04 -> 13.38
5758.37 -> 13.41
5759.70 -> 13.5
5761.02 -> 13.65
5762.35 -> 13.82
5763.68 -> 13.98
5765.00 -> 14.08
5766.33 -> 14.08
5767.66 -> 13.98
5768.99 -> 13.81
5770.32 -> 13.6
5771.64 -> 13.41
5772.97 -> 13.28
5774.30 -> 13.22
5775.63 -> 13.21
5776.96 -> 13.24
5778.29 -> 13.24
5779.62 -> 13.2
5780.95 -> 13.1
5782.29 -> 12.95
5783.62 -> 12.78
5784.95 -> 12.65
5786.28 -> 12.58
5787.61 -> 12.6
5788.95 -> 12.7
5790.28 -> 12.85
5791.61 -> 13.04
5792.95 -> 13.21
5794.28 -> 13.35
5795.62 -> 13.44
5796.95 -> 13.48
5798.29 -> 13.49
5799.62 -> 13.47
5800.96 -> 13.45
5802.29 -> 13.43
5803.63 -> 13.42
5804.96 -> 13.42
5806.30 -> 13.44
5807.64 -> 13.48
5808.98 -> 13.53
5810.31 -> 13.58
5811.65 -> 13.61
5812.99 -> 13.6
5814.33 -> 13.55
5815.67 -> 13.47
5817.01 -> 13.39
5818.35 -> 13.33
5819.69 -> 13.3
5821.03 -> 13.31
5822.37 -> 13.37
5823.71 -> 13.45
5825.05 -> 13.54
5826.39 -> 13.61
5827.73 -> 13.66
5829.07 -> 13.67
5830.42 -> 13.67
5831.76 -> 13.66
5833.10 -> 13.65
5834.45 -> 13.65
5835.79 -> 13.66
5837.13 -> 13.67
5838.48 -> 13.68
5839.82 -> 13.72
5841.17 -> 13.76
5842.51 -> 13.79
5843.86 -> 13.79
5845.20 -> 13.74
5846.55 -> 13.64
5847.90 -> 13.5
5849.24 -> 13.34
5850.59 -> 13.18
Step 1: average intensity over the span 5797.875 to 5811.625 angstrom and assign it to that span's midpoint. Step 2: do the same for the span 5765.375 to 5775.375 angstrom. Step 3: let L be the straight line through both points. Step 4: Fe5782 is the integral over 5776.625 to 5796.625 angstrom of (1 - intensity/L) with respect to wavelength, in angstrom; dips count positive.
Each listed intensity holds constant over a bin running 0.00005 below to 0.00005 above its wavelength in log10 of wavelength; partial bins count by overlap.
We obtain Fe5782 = 0.8 angstrom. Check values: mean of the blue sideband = 13.6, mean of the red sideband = 13.5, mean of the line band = 13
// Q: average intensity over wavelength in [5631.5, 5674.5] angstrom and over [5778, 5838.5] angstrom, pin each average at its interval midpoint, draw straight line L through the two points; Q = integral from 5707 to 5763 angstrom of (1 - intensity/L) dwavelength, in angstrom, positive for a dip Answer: -1.1 angstrom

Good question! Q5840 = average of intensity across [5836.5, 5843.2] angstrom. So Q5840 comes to 13.7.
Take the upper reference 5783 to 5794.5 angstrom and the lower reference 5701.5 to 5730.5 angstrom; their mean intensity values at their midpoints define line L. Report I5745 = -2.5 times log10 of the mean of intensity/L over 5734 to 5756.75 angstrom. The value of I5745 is -0.01 mag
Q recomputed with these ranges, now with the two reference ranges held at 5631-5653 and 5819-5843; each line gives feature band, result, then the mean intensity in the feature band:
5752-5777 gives -0.6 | 13.6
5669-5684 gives -0.4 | 13.2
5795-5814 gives 0.0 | 13.5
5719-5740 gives -0.4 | 13.3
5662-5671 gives 0.2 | 12.5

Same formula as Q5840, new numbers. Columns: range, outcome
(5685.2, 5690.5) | 13.6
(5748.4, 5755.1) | 13.4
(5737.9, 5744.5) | 13.1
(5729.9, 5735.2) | 13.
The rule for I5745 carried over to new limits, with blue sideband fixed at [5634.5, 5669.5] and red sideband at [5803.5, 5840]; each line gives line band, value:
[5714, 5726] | -0.060 mag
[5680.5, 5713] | -0.020 mag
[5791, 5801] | 0.004 mag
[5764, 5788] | 0.000 mag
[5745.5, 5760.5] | -0.016 mag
